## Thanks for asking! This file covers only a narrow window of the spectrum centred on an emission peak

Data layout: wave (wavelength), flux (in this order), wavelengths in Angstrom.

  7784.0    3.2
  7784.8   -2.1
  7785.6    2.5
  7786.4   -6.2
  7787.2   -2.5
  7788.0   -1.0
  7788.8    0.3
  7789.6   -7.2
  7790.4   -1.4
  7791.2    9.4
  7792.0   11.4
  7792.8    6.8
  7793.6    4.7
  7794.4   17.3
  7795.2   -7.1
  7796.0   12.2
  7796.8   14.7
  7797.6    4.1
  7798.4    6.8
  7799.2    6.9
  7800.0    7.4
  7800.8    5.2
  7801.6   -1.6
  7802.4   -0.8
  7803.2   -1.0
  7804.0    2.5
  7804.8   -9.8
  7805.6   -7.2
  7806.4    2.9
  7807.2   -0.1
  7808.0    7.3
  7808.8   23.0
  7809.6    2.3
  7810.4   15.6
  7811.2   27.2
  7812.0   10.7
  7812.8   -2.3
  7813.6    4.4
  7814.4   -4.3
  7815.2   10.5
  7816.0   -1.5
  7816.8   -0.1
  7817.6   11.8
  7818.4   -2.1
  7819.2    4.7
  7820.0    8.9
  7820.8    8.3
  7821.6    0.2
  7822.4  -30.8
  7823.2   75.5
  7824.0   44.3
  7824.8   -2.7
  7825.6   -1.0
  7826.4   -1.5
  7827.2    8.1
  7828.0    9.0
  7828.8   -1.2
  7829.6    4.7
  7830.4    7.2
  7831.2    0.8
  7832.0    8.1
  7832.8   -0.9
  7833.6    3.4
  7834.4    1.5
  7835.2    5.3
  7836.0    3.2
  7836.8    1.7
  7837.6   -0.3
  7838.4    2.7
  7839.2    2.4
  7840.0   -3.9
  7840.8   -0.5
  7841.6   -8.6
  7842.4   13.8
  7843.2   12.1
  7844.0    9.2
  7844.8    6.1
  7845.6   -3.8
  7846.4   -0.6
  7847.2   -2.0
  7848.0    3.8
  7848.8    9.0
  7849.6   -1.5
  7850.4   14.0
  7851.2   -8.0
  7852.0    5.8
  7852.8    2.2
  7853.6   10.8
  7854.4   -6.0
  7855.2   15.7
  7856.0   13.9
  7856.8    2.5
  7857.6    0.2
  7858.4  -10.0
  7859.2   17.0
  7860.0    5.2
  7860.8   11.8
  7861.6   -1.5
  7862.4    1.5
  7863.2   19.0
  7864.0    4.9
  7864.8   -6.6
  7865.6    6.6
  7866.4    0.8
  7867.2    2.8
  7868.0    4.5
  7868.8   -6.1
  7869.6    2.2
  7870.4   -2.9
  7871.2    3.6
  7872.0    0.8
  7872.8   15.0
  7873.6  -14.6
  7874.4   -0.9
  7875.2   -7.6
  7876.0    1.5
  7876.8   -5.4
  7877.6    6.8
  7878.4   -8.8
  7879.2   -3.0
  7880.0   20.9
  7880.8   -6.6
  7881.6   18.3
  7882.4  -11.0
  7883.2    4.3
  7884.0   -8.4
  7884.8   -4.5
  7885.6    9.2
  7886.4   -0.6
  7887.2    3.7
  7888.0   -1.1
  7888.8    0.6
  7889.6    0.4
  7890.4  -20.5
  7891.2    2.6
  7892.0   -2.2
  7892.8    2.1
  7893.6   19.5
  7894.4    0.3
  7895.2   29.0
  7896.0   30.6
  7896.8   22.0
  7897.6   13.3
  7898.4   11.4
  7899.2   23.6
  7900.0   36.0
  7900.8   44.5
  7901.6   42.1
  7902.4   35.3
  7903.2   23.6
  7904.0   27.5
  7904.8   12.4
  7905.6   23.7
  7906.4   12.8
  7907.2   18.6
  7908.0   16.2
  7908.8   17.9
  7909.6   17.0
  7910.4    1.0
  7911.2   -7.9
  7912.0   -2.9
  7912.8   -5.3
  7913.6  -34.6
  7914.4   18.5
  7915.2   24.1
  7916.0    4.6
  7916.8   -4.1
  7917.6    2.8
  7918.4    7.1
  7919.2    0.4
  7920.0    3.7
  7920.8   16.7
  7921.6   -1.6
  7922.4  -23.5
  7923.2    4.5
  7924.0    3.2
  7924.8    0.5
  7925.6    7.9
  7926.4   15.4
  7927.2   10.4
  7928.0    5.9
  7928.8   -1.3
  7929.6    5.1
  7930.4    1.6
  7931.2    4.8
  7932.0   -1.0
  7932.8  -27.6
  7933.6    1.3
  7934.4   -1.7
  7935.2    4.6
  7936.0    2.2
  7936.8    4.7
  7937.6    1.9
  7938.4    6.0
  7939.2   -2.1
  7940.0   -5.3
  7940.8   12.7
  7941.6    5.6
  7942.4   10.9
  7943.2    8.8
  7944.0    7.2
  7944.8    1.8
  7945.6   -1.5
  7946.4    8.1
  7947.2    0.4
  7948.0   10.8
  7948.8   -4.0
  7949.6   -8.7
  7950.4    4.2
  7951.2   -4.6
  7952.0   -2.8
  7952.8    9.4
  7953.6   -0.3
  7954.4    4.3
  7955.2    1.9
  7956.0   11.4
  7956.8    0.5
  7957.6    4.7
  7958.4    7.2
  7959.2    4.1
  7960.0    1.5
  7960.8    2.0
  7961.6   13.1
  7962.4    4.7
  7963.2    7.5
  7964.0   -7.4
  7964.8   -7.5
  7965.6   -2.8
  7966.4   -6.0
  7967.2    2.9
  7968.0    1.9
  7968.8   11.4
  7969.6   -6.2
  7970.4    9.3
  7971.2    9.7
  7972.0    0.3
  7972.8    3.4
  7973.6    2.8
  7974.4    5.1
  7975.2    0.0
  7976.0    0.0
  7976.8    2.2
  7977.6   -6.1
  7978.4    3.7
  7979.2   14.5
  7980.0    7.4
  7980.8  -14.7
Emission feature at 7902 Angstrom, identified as [O II]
